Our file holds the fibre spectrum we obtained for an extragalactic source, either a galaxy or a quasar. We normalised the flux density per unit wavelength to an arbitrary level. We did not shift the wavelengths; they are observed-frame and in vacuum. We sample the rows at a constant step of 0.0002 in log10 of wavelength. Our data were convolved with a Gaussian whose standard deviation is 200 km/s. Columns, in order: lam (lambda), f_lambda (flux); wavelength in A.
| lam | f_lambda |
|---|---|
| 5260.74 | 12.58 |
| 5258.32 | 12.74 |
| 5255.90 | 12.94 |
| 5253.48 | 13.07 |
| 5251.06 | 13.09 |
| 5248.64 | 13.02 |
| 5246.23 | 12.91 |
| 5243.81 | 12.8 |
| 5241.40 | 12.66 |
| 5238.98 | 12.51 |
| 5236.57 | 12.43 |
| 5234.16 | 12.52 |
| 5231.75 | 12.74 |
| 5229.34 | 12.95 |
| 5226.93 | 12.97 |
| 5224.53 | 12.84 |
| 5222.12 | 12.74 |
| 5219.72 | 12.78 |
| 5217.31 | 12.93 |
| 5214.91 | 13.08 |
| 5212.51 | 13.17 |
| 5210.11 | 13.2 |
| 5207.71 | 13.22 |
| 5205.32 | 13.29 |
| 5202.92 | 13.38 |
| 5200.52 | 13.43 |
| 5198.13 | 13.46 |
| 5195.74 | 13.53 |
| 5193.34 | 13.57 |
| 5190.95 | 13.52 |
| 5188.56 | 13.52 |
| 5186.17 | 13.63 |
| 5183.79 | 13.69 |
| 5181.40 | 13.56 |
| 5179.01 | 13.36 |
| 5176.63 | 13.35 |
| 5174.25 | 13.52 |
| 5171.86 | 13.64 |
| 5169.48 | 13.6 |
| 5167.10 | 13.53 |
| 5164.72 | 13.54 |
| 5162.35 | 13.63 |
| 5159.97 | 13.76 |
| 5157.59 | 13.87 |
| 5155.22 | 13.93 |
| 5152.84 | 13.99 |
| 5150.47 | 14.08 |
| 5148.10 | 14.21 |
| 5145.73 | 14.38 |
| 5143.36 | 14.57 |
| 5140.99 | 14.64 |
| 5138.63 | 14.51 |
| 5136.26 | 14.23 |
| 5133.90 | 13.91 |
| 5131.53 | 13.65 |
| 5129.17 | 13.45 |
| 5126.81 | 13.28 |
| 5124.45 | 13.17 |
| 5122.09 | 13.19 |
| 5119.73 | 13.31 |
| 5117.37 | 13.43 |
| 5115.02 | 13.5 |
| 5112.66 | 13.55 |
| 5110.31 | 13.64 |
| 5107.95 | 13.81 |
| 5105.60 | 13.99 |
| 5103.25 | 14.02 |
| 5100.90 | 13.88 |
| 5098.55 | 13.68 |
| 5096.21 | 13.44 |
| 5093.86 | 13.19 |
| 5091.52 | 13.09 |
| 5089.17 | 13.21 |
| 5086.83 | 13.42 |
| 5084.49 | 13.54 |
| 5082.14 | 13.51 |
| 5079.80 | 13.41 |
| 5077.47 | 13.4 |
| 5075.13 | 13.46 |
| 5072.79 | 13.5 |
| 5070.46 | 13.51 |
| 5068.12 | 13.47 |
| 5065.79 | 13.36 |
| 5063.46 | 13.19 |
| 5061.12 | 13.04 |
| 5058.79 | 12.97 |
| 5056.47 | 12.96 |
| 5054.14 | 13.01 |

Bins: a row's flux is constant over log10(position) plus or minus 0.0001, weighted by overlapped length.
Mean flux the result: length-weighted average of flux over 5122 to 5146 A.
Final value 13.9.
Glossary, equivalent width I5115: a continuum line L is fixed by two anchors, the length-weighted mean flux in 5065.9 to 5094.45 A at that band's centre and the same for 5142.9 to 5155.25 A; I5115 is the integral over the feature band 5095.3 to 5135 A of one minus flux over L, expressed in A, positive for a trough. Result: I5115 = 0.6 A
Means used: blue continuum 13.4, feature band 13.6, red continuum 14.2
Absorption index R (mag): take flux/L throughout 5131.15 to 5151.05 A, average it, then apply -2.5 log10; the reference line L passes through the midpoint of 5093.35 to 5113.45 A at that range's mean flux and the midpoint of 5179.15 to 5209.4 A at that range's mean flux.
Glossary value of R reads -0.05 mag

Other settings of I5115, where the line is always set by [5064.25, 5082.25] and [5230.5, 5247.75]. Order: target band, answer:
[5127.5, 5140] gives -0.73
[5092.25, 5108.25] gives -0.45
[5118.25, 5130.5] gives -0.08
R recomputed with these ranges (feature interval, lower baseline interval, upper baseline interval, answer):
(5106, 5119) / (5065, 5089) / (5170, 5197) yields -0.01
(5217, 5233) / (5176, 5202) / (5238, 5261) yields 0.02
